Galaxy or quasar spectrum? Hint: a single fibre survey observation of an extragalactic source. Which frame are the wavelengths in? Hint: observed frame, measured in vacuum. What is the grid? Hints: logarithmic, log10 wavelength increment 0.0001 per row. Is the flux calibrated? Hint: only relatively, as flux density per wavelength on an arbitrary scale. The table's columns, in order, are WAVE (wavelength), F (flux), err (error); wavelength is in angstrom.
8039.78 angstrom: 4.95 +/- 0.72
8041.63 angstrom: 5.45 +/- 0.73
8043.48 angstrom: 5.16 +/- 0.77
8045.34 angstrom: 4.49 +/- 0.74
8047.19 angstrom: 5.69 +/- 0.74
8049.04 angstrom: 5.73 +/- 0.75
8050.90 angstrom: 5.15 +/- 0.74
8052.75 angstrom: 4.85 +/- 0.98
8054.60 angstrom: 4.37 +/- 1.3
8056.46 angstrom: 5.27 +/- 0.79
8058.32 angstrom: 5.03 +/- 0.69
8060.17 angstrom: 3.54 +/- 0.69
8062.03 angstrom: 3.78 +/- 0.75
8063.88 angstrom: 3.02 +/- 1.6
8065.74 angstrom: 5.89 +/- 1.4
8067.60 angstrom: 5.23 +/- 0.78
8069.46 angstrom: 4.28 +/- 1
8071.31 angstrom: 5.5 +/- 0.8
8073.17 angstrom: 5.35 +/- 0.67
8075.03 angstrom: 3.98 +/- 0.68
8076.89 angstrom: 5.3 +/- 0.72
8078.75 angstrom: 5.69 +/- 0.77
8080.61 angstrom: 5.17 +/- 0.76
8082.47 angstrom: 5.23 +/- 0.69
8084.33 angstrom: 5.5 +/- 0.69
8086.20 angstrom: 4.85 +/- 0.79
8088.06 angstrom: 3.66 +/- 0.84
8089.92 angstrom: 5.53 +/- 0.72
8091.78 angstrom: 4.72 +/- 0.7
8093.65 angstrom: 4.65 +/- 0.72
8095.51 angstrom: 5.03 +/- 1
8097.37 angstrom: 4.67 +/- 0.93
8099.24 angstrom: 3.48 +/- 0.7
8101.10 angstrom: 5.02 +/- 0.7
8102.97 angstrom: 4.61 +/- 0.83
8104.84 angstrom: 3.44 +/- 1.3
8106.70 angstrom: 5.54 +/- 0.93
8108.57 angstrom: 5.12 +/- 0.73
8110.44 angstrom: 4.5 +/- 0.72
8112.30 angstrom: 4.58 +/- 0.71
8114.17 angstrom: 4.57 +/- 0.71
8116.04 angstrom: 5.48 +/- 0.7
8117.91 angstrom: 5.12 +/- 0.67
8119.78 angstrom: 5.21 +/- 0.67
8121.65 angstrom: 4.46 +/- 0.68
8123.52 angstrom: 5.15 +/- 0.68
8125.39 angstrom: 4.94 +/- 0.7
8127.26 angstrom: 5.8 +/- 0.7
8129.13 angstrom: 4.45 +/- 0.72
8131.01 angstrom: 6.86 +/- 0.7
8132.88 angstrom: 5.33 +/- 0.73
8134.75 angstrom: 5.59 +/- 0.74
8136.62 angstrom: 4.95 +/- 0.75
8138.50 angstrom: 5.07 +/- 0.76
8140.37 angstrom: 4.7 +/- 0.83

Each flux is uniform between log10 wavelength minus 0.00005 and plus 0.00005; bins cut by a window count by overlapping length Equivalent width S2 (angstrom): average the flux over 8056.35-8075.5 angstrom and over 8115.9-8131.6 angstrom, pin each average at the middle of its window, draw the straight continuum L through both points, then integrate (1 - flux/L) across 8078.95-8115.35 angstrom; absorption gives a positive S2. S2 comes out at 1.4 angstrom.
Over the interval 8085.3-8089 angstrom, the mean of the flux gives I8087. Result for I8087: 4.26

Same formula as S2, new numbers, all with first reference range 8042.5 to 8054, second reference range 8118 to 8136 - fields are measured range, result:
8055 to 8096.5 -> 3.1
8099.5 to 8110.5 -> 1.3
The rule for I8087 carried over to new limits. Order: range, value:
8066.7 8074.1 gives 5.09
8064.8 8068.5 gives 5.55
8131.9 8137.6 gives 5.3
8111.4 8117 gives 4.88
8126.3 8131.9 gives 5.69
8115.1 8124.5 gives 5.08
